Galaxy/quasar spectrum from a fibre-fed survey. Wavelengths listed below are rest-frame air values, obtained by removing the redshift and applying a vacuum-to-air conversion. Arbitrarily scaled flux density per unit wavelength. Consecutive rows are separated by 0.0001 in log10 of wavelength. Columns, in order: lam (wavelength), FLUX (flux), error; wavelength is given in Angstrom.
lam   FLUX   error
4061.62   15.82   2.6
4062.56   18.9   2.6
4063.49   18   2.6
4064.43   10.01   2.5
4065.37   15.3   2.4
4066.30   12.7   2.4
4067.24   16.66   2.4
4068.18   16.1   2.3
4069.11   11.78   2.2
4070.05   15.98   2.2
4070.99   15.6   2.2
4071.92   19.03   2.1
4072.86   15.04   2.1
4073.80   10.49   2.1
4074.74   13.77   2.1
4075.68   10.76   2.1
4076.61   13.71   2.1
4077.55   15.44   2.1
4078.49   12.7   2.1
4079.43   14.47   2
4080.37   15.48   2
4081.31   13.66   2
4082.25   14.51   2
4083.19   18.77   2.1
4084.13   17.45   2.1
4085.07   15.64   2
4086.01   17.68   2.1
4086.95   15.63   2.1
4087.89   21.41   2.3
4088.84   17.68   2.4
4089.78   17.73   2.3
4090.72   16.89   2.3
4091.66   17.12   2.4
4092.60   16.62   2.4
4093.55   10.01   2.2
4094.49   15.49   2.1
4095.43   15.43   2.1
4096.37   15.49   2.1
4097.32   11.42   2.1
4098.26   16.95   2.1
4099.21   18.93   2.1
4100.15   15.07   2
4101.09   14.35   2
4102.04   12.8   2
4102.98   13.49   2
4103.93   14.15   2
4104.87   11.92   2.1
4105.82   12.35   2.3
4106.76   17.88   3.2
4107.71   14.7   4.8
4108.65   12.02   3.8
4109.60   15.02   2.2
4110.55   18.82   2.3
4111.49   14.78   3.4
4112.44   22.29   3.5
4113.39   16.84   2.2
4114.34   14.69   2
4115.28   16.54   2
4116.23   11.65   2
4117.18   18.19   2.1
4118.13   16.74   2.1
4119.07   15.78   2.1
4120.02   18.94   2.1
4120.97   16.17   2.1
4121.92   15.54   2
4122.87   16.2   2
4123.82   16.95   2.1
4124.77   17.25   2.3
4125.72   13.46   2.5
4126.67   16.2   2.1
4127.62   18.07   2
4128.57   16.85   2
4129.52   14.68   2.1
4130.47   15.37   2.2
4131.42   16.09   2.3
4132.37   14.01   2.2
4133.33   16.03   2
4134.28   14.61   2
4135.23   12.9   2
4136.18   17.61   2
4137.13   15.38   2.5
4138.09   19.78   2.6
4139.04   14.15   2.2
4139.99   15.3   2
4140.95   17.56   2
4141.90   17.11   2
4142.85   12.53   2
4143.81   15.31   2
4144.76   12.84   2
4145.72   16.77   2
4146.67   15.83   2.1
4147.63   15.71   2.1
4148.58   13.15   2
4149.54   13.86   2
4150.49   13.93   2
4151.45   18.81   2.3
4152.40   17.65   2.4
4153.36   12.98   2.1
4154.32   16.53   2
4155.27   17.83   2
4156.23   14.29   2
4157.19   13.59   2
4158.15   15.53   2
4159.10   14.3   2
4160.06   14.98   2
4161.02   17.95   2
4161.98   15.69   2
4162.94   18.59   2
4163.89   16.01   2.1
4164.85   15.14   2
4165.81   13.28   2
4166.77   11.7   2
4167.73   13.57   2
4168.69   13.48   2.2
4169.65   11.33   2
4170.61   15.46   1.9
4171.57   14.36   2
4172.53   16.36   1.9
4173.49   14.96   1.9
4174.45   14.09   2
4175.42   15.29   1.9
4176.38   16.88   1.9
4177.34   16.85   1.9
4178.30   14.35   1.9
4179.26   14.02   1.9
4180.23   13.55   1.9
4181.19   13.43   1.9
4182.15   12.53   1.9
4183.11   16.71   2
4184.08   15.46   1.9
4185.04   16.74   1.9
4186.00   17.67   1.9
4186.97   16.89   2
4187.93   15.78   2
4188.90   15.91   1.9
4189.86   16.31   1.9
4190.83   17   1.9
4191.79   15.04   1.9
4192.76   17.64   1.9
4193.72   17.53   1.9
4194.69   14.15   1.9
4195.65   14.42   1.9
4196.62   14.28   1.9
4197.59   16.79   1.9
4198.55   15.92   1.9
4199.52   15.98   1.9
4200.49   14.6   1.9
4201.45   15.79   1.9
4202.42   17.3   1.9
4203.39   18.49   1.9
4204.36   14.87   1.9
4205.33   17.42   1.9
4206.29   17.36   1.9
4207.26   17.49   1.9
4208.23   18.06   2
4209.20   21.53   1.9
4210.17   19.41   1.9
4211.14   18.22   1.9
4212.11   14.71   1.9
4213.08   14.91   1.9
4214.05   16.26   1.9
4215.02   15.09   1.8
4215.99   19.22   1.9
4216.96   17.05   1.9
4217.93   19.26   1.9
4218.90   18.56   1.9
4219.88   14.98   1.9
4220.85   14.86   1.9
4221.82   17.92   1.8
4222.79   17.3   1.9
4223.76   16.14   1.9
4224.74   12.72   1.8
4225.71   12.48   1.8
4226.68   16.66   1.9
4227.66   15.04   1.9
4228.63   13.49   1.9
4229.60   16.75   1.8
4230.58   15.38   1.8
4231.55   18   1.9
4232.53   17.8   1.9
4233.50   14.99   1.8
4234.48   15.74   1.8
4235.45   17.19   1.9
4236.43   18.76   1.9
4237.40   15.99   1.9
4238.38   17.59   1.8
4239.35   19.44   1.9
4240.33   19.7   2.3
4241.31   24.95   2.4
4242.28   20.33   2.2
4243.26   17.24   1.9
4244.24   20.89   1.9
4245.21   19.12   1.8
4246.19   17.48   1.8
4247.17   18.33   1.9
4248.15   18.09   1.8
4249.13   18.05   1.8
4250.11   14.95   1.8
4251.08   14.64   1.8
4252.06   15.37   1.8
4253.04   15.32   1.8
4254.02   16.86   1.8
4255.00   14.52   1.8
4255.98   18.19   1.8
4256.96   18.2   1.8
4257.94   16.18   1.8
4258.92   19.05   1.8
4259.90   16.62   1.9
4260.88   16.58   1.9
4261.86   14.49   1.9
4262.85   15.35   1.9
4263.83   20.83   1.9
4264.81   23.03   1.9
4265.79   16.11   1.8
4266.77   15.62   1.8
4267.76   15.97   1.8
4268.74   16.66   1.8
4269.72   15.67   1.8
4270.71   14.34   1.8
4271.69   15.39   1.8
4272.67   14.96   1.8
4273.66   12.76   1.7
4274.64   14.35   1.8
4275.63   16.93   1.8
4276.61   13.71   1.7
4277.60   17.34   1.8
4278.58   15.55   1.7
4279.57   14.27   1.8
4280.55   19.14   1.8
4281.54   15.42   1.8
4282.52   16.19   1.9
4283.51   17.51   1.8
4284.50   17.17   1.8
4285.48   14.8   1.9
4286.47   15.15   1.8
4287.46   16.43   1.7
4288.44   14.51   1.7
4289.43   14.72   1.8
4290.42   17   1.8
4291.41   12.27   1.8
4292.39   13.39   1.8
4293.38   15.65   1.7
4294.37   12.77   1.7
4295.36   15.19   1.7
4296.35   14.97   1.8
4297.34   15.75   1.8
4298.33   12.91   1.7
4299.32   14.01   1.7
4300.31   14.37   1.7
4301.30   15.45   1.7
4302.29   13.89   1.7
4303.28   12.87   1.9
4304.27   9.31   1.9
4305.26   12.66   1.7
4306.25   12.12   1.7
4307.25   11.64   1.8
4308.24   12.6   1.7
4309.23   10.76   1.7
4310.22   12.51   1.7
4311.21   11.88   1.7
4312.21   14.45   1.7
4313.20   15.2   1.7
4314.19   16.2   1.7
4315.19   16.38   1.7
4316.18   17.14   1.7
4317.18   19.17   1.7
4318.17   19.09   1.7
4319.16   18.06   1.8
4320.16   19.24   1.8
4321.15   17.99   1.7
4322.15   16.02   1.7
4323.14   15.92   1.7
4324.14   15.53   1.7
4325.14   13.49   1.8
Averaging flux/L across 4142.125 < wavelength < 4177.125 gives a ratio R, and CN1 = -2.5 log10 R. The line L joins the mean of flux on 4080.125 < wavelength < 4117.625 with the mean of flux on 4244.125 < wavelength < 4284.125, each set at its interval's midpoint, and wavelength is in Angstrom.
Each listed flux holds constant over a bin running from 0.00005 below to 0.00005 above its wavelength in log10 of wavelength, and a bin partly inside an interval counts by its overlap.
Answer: 0.07 mag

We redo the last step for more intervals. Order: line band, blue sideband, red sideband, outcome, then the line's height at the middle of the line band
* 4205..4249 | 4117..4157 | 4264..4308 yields -0.134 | 15.3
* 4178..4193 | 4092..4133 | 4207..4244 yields 0.070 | 16.6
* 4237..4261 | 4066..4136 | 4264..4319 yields -0.173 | 15.1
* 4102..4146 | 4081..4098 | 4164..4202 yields 0.006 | 15.7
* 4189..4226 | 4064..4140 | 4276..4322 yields -0.090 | 15.2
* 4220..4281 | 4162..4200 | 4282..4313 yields -0.152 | 14.5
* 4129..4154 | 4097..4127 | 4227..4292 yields 0.029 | 15.8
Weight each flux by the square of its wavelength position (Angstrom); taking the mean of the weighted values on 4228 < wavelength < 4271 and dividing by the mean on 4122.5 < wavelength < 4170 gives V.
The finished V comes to 1.2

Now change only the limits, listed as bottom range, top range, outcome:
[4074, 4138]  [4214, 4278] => 1.15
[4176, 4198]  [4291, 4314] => 0.90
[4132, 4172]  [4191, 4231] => 1.11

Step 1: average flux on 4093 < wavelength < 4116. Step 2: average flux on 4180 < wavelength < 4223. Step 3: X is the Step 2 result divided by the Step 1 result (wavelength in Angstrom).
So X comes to 1.1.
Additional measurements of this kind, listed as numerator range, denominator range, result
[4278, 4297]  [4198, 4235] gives 0.93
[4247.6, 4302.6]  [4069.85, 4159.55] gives 1.02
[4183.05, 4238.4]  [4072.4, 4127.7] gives 1.06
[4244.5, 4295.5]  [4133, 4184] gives 1.07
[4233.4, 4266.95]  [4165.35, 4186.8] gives 1.20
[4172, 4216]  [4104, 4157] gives 1.03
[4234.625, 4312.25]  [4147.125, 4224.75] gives 1.00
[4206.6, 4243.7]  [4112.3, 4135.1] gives 1.07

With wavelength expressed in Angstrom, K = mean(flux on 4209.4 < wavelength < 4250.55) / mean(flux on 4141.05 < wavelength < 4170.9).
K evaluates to 1.14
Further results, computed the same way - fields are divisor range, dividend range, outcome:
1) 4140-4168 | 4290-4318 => 0.92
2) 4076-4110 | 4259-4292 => 1.05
